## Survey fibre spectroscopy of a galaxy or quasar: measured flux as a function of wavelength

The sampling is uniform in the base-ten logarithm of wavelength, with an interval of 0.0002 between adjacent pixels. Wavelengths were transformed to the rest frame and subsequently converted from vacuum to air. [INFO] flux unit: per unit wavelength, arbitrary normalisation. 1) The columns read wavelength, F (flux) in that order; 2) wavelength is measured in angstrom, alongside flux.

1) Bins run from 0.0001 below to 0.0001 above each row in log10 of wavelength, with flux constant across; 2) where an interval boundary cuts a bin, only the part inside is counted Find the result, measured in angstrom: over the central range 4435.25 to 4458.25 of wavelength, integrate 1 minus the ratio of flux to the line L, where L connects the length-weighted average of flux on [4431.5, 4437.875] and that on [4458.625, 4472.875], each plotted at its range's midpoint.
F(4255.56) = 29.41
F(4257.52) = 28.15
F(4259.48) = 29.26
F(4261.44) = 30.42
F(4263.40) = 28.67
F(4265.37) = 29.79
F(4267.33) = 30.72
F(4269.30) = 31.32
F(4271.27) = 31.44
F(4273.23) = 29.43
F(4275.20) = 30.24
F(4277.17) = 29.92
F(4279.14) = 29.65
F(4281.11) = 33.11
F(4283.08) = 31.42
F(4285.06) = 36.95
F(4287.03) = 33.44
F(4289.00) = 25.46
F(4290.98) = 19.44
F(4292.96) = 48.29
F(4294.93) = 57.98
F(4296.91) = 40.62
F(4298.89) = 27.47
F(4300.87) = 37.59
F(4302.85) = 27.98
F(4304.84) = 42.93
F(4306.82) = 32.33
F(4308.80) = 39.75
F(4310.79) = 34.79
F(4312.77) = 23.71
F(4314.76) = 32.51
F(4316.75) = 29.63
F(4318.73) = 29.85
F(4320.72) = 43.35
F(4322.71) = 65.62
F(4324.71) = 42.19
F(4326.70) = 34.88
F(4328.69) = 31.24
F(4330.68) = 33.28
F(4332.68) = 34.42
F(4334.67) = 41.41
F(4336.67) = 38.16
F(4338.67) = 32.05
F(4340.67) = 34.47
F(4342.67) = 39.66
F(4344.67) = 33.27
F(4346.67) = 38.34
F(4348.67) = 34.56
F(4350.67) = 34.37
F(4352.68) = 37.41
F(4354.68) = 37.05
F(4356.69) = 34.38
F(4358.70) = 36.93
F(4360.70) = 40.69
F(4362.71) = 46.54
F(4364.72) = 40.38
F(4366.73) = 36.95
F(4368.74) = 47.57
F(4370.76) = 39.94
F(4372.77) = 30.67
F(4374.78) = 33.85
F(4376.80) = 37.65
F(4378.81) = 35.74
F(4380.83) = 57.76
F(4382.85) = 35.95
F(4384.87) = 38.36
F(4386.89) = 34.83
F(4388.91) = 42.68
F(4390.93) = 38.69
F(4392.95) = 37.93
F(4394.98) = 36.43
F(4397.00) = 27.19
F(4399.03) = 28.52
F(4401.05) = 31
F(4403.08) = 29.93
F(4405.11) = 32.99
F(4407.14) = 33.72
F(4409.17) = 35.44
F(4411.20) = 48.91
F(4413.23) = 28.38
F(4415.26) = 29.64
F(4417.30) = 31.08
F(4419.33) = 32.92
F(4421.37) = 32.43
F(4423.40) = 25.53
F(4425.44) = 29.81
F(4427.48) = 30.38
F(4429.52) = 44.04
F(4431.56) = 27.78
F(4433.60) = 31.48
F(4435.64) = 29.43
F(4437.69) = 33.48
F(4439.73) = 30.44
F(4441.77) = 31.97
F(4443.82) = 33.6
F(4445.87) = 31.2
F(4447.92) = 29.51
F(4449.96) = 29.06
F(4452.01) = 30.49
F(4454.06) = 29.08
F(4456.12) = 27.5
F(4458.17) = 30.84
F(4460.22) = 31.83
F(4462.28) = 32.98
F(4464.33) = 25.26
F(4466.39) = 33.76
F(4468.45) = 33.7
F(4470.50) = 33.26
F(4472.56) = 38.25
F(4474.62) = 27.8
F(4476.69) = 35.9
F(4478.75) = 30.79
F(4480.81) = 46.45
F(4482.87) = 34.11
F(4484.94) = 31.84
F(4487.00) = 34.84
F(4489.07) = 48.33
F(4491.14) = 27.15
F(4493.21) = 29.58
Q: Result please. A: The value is 0.5 angstrom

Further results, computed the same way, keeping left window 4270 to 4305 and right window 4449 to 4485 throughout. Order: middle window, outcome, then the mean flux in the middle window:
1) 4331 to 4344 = -1.2 angstrom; 36.4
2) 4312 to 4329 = -1.9 angstrom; 37.4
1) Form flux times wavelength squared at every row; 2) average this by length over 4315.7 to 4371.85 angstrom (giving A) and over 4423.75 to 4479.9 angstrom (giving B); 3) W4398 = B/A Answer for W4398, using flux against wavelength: 0.9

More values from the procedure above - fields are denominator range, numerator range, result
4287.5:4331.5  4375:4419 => 1.02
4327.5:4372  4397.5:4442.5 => 0.89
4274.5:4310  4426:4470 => 0.97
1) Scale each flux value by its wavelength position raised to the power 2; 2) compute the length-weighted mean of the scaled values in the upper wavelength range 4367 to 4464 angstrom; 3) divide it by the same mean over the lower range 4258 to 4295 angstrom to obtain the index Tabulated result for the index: 1.1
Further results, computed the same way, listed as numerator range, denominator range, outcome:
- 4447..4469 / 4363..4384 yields 0.79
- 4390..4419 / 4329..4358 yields 0.96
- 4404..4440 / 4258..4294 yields 1.13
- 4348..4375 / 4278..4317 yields 1.14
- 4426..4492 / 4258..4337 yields 1.02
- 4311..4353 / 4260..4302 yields 1.13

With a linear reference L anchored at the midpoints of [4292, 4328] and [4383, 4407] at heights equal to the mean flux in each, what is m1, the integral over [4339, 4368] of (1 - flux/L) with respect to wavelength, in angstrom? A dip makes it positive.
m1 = -0.9 angstrom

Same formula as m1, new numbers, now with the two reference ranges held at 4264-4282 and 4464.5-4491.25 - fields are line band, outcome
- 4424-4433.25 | 0.4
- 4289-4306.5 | -3.2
